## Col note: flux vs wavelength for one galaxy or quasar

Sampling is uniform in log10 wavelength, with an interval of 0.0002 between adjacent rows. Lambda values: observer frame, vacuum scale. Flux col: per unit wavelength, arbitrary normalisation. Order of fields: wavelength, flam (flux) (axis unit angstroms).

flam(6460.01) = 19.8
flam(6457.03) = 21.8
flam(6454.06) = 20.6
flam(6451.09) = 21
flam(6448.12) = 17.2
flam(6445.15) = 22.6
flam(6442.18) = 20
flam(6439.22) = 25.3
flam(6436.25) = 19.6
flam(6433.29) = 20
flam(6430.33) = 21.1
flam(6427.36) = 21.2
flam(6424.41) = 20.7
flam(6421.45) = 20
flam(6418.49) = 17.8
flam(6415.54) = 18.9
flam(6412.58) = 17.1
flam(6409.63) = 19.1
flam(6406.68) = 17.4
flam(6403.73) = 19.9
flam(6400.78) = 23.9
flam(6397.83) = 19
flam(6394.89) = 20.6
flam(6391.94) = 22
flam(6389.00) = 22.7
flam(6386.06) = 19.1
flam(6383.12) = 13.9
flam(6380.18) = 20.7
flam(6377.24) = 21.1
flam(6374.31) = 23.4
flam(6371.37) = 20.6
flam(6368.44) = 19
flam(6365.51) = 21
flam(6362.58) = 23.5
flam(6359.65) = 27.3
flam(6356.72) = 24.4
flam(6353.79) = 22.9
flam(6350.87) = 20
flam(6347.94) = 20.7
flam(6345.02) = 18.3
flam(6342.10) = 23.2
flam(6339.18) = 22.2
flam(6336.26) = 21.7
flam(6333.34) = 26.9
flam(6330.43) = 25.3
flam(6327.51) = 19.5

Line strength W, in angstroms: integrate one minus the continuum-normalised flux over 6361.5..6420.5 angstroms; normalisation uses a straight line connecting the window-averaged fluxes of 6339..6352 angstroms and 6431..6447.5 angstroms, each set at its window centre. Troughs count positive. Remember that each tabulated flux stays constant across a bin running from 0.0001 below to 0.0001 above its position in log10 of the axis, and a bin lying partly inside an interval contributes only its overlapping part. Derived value 2.8 angstroms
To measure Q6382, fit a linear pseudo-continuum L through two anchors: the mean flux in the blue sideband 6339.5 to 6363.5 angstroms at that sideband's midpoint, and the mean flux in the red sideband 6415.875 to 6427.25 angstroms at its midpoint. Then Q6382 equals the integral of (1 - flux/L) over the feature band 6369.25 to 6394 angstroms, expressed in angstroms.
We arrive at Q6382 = 1.0 angstroms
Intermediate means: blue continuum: 22.5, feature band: 20.4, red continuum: 19.7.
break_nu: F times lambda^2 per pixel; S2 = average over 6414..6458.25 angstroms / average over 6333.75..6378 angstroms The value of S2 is 0.95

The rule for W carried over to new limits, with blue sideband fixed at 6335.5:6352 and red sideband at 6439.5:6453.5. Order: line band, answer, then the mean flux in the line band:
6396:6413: 1.0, 19.6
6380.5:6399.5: 1.1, 19.7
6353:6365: -1.9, 24.3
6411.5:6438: 1.3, 19.7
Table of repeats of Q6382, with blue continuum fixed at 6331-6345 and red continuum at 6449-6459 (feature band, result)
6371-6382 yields 0.5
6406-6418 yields 1.9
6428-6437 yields 0.4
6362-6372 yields 0.7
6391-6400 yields 0.5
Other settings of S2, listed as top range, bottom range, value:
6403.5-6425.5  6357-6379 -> 0.85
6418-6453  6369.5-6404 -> 1.02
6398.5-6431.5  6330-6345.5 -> 0.87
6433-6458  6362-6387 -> 1.06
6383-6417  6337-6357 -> 0.93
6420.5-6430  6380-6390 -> 1.12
